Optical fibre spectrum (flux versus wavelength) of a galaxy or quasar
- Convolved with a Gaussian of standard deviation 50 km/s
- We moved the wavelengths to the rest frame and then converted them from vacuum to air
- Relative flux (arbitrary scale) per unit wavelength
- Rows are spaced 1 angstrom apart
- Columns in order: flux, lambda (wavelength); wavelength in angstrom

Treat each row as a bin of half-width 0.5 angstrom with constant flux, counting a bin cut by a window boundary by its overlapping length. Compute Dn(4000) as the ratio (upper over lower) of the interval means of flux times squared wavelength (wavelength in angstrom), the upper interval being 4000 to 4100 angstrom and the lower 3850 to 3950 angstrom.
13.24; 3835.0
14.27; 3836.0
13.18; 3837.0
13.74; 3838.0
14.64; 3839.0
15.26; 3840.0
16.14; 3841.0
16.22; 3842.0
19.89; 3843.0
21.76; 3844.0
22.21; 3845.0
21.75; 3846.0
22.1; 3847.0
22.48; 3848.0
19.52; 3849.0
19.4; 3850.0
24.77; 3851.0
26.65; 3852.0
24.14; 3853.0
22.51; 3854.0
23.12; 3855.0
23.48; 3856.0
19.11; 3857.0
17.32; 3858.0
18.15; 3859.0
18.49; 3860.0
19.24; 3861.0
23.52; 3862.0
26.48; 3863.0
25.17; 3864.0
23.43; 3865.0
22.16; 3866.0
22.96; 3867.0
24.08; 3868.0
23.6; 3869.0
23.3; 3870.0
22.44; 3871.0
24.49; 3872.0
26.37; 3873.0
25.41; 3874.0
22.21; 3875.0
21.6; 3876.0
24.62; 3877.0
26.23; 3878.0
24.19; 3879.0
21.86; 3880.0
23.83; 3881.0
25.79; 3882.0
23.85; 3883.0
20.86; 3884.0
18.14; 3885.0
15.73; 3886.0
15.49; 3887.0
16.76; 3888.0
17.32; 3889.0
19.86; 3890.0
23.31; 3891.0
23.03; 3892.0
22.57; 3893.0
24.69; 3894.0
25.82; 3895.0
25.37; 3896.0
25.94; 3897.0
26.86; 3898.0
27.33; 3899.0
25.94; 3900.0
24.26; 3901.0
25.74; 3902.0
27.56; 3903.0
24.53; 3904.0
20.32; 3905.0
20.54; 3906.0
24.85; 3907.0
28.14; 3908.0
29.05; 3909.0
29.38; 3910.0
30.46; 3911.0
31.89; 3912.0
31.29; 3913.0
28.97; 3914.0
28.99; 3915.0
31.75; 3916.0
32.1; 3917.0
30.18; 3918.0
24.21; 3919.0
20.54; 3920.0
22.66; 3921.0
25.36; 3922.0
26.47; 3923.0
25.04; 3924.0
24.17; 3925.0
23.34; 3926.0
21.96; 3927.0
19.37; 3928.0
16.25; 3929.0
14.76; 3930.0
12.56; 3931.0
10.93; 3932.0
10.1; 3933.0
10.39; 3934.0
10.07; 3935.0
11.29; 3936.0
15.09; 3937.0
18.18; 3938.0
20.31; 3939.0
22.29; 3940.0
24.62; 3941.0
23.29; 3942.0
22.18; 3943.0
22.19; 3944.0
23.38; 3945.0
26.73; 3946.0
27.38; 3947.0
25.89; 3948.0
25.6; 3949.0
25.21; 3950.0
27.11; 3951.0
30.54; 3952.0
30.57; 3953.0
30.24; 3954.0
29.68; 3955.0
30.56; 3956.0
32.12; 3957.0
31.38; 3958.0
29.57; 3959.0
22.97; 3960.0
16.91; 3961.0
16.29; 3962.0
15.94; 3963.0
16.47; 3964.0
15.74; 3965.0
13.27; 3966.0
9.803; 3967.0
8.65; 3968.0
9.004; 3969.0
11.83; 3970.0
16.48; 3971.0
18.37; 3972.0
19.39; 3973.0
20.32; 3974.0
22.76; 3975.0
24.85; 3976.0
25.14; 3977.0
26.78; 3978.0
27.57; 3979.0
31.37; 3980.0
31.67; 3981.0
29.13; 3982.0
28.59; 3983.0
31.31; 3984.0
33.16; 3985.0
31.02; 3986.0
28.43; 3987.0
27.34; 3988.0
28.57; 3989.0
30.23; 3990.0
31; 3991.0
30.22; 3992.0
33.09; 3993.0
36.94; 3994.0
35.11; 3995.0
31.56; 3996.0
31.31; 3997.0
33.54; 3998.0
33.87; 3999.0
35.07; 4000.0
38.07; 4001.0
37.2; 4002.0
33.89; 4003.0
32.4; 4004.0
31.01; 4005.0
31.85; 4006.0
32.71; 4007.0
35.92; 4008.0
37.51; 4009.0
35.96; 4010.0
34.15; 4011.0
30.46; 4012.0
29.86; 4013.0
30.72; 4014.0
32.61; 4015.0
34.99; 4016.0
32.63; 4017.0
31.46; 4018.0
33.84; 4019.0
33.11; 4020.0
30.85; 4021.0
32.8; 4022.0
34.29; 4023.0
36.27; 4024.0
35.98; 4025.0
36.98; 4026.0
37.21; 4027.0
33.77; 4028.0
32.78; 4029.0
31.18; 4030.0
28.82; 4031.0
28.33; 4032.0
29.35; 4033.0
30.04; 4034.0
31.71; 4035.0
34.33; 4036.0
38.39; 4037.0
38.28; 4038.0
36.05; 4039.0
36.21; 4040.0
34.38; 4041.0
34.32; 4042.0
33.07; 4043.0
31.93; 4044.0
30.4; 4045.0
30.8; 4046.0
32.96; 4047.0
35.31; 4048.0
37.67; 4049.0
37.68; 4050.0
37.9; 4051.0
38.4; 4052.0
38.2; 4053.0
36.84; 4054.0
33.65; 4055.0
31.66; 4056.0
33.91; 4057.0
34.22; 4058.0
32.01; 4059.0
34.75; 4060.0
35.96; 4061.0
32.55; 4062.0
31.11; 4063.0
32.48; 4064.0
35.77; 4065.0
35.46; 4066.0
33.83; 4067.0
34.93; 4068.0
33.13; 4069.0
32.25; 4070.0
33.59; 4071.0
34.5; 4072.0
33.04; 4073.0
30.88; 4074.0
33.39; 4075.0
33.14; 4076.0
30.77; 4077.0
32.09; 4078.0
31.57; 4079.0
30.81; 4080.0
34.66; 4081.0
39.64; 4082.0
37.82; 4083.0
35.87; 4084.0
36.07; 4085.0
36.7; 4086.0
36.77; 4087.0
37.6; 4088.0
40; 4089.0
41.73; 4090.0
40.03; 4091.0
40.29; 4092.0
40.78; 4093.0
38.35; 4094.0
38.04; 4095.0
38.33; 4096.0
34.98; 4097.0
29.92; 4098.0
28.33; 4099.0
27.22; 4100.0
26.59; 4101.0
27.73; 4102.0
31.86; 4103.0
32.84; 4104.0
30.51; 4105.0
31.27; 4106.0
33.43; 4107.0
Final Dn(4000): 1.62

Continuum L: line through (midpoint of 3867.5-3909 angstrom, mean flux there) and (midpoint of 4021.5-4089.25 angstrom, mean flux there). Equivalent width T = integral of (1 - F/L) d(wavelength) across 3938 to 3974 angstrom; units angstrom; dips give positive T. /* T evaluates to 7.4 angstrom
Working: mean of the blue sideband 23.4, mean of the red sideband 34.2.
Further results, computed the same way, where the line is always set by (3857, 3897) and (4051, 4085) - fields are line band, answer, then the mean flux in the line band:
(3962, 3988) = 6.0 angstrom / 21.9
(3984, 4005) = -2.1 angstrom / 32.5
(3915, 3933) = 2.0 angstrom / 22.3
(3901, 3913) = -1.2 angstrom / 26.7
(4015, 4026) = -0.9 angstrom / 33.7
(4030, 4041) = -0.3 angstrom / 33.1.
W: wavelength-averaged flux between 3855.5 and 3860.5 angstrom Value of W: 19.3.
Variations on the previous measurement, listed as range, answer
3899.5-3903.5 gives 25.9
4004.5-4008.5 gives 32.9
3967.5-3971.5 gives 11.5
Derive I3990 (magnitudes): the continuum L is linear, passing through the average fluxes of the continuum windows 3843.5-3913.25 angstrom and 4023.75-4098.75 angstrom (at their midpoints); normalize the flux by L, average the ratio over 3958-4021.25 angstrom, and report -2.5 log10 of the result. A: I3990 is 0.098 mag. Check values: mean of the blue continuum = 23.4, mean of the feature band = 27.8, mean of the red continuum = 34.7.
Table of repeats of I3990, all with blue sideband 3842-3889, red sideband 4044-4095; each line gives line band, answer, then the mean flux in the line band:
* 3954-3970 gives 0.371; 20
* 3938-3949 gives 0.146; 23.7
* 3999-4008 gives -0.109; 34.1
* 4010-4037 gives -0.022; 32.8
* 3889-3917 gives -0.072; 26.2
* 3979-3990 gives -0.011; 30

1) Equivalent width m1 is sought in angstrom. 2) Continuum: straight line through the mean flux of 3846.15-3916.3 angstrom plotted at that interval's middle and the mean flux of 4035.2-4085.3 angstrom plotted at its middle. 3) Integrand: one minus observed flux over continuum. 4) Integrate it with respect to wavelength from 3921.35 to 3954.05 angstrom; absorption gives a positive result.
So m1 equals 7.15 angstrom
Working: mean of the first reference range 23.7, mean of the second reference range 34.3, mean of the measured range 21.2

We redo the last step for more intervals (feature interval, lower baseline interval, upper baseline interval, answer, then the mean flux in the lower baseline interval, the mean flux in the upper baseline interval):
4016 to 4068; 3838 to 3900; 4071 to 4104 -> -3.2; 22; 34.6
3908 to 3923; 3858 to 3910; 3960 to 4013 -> -2.4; 23.2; 27.1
